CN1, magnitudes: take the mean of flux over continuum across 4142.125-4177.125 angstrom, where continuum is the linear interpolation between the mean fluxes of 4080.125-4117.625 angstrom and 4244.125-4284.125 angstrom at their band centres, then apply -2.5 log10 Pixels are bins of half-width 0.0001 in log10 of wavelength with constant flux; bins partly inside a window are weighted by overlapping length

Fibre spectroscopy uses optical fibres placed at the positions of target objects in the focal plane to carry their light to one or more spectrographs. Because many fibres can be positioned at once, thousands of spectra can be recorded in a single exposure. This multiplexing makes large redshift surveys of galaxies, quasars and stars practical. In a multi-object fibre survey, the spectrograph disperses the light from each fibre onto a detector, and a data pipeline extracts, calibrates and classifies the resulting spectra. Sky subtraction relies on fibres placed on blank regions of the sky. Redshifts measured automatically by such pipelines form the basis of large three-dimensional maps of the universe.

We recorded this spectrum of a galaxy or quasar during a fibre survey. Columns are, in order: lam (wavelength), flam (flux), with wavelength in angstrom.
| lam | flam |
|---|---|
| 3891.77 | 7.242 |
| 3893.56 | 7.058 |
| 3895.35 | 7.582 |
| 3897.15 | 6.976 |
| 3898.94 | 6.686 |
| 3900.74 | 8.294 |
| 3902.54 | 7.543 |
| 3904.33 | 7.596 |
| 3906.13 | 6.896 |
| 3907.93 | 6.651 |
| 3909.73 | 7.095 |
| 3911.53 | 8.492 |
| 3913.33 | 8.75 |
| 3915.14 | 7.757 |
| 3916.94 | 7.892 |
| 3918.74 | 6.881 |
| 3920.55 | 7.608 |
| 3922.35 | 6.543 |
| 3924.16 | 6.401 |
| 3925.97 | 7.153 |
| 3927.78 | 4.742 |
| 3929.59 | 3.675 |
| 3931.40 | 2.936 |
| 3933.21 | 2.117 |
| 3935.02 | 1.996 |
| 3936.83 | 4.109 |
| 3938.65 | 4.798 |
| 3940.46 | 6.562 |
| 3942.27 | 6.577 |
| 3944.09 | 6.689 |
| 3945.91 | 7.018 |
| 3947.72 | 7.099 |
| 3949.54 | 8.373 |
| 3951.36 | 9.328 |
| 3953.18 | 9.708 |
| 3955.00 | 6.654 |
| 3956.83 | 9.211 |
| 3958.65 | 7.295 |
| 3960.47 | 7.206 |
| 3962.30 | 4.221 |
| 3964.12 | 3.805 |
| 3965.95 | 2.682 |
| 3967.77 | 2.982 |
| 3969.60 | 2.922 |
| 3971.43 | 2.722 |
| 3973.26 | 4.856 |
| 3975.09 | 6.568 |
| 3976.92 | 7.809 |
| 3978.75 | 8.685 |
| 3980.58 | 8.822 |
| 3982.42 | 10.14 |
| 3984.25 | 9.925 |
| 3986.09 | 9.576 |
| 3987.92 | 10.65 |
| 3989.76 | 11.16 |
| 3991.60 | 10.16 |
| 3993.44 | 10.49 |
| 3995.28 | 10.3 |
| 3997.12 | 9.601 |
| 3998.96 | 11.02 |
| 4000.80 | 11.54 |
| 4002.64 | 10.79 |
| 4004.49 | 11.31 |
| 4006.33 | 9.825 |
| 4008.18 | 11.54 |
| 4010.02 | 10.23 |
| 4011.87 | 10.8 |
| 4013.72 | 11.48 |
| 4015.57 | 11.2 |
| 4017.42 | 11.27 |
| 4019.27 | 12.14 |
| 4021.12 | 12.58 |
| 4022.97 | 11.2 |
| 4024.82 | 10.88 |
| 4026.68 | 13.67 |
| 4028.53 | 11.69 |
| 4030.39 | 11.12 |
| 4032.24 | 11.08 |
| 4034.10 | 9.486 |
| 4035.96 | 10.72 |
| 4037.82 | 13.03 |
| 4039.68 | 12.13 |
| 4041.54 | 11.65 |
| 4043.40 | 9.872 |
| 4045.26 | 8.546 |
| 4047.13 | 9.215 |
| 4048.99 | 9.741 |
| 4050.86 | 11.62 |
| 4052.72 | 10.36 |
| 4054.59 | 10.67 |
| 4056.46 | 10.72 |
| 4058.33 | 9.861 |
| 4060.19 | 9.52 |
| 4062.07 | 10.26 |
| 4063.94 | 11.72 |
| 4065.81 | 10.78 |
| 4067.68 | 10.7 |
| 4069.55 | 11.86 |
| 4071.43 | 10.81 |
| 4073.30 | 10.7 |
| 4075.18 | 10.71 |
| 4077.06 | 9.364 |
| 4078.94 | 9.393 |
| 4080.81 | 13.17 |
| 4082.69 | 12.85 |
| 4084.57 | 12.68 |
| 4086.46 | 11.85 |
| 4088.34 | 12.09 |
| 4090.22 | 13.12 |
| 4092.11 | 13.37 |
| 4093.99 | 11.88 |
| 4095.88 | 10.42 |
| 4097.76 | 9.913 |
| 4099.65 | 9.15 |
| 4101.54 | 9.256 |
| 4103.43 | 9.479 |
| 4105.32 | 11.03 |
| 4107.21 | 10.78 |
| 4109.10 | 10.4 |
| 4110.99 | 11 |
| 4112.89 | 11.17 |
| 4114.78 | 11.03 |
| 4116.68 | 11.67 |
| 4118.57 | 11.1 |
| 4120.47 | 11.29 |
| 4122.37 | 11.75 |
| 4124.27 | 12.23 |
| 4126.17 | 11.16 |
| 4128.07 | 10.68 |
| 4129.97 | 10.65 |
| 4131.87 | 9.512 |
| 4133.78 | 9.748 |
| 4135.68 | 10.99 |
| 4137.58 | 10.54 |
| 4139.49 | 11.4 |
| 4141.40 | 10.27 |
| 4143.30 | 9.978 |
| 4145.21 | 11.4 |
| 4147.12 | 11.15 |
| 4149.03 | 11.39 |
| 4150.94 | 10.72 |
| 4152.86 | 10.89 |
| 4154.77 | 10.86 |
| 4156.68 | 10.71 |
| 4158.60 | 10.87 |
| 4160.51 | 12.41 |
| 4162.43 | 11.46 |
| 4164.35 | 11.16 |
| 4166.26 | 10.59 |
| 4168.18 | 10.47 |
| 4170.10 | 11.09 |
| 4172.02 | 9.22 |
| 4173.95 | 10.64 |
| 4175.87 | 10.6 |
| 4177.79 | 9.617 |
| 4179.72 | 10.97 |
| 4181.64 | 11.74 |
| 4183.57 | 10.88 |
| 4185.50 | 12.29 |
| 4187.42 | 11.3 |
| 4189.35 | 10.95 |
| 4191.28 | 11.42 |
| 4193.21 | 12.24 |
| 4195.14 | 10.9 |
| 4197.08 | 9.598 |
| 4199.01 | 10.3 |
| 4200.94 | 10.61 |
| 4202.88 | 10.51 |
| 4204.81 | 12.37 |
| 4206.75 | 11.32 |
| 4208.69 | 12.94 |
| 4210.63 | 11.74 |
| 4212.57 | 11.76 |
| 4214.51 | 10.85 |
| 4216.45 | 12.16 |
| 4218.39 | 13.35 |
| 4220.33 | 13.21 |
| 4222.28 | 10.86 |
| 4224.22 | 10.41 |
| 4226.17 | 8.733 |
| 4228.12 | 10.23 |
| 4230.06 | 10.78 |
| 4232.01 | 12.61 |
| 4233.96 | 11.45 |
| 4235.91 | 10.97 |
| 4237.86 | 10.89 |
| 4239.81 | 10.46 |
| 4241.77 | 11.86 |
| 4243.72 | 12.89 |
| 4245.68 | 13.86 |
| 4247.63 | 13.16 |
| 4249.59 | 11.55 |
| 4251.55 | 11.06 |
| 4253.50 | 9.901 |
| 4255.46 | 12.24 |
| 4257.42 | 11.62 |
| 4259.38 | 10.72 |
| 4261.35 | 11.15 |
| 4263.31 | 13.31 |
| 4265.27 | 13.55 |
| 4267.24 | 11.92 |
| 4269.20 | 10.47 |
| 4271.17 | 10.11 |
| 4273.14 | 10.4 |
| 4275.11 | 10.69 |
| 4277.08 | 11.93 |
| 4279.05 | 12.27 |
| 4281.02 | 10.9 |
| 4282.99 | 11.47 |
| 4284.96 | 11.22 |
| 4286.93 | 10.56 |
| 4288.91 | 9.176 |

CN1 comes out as 0.06 mag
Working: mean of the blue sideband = 11.3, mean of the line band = 10.9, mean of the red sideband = 11.6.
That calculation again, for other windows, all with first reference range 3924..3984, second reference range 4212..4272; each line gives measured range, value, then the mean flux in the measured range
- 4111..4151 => -0.17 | 10.9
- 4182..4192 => -0.09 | 11.4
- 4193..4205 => 0.00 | 10.8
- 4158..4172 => -0.10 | 11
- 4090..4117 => -0.22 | 10.8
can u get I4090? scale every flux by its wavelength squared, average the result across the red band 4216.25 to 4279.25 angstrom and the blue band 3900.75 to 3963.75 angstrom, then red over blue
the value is 2.04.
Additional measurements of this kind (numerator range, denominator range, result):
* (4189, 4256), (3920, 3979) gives 2.27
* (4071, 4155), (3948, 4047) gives 1.24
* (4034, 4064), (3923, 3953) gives 1.95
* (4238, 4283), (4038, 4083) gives 1.20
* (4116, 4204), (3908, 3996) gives 1.76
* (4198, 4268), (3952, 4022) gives 1.48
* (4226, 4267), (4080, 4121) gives 1.11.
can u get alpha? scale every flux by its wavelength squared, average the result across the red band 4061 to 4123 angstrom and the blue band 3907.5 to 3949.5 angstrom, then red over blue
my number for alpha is 1.97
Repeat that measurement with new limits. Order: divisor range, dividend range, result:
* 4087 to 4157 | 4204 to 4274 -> 1.12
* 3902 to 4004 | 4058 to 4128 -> 1.65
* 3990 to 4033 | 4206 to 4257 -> 1.16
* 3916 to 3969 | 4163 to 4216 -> 2.11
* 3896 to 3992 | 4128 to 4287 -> 1.89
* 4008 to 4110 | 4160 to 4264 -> 1.11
